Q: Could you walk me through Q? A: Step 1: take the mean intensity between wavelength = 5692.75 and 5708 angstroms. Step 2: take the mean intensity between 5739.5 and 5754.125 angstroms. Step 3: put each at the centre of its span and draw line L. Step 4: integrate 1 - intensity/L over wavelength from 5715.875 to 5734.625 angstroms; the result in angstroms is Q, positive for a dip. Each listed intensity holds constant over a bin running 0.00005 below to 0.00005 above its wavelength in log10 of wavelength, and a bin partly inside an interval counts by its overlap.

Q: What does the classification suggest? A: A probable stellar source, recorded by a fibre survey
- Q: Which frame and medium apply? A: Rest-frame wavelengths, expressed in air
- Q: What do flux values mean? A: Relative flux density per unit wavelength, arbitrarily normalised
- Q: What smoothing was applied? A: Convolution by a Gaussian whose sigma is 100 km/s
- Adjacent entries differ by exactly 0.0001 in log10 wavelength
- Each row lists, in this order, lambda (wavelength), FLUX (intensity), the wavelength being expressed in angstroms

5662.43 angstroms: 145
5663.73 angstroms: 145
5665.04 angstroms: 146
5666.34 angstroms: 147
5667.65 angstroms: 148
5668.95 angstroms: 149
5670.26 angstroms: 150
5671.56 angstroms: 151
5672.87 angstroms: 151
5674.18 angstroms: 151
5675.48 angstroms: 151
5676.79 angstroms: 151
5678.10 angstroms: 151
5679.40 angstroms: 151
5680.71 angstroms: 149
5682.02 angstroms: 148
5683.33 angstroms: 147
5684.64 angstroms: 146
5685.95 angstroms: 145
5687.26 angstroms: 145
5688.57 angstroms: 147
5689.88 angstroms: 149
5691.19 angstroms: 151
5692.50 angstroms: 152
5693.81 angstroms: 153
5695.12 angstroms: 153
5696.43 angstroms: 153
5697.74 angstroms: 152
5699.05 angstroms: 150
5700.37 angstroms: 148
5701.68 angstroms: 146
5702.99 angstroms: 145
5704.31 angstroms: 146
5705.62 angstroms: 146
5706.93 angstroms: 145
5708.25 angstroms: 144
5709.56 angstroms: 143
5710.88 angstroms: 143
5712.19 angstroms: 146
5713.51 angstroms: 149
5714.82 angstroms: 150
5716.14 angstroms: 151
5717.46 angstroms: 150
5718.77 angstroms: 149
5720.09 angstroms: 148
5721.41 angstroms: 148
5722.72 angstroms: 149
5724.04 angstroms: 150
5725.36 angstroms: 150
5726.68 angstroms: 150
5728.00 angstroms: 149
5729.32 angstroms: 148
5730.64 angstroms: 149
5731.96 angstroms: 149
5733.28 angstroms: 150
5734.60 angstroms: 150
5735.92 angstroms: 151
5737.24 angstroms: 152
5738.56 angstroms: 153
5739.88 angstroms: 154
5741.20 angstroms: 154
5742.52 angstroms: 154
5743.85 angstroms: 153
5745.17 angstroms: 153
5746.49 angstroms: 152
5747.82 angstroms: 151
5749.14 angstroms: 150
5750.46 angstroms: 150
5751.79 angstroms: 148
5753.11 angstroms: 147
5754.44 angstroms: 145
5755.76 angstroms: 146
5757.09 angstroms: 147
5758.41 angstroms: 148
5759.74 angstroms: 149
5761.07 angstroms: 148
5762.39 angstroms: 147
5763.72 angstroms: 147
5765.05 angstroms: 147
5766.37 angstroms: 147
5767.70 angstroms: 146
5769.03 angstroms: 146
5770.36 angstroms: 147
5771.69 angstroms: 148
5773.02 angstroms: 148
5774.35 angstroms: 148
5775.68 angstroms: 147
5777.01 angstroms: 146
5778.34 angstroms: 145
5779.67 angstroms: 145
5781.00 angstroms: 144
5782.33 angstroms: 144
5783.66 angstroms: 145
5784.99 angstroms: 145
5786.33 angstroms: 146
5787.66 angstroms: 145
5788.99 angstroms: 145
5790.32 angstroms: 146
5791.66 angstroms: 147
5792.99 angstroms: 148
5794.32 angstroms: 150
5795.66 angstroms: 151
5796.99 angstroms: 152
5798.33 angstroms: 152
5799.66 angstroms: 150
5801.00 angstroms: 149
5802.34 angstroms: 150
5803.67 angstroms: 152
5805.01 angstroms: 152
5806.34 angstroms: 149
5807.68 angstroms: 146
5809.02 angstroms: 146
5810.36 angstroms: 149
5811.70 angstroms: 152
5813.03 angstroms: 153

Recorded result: 0.1 angstroms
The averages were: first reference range 149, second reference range 151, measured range 149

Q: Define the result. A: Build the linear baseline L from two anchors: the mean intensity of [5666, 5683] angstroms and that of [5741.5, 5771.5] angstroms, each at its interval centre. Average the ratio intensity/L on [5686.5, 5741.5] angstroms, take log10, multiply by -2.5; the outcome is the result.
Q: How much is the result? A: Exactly 0.00 mag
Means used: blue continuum 150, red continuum 149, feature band 149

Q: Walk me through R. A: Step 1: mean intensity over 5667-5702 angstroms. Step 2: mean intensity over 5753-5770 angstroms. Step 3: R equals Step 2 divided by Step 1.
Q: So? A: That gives 0.98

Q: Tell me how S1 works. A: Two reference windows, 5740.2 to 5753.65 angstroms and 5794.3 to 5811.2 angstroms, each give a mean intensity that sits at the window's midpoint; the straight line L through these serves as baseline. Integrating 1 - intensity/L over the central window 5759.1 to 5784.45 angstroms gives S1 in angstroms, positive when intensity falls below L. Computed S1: 0.69 angstroms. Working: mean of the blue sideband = 151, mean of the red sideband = 150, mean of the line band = 147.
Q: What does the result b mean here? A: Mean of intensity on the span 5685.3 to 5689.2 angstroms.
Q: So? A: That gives 146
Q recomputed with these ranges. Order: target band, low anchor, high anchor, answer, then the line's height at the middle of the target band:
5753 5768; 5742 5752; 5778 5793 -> 0.23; 149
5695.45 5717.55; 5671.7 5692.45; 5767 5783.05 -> 0.11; 148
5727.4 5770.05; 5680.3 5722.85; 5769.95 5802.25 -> -0.51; 148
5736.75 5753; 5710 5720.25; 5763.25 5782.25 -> -0.51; 147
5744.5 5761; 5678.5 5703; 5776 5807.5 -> -0.06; 148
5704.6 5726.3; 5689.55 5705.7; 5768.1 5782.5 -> 0.19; 149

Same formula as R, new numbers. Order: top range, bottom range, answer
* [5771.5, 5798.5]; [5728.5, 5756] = 0.98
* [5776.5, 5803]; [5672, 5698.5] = 0.98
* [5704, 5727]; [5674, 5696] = 0.99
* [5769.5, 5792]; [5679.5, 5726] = 0.98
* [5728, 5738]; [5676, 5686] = 1.01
